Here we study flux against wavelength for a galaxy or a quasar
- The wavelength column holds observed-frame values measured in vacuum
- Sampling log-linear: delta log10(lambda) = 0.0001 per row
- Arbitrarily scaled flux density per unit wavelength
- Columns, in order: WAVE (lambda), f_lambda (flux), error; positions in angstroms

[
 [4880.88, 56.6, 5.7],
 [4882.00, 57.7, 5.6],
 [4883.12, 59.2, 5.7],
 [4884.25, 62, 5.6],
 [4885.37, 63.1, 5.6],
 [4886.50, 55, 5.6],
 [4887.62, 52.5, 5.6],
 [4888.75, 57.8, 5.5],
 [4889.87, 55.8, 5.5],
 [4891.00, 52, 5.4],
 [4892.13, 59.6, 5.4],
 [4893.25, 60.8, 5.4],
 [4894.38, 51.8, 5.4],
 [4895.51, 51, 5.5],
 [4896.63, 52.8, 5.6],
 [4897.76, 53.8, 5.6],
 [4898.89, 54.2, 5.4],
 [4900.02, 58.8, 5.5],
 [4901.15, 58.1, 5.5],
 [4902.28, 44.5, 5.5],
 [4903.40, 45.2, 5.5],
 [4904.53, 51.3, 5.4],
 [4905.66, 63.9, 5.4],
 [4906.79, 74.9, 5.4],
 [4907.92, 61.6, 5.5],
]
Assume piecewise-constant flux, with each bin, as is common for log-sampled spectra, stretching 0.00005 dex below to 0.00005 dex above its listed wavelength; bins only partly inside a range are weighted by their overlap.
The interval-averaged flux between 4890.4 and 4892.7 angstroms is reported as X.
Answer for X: 55.8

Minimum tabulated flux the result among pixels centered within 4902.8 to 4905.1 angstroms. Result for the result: 45.2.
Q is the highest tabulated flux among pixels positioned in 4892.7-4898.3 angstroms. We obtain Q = 60.8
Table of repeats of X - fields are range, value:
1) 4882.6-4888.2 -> 58.3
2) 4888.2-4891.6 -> 55.2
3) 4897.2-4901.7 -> 56.2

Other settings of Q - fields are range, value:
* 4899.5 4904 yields 58.8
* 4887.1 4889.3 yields 57.8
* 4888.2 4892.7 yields 59.6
